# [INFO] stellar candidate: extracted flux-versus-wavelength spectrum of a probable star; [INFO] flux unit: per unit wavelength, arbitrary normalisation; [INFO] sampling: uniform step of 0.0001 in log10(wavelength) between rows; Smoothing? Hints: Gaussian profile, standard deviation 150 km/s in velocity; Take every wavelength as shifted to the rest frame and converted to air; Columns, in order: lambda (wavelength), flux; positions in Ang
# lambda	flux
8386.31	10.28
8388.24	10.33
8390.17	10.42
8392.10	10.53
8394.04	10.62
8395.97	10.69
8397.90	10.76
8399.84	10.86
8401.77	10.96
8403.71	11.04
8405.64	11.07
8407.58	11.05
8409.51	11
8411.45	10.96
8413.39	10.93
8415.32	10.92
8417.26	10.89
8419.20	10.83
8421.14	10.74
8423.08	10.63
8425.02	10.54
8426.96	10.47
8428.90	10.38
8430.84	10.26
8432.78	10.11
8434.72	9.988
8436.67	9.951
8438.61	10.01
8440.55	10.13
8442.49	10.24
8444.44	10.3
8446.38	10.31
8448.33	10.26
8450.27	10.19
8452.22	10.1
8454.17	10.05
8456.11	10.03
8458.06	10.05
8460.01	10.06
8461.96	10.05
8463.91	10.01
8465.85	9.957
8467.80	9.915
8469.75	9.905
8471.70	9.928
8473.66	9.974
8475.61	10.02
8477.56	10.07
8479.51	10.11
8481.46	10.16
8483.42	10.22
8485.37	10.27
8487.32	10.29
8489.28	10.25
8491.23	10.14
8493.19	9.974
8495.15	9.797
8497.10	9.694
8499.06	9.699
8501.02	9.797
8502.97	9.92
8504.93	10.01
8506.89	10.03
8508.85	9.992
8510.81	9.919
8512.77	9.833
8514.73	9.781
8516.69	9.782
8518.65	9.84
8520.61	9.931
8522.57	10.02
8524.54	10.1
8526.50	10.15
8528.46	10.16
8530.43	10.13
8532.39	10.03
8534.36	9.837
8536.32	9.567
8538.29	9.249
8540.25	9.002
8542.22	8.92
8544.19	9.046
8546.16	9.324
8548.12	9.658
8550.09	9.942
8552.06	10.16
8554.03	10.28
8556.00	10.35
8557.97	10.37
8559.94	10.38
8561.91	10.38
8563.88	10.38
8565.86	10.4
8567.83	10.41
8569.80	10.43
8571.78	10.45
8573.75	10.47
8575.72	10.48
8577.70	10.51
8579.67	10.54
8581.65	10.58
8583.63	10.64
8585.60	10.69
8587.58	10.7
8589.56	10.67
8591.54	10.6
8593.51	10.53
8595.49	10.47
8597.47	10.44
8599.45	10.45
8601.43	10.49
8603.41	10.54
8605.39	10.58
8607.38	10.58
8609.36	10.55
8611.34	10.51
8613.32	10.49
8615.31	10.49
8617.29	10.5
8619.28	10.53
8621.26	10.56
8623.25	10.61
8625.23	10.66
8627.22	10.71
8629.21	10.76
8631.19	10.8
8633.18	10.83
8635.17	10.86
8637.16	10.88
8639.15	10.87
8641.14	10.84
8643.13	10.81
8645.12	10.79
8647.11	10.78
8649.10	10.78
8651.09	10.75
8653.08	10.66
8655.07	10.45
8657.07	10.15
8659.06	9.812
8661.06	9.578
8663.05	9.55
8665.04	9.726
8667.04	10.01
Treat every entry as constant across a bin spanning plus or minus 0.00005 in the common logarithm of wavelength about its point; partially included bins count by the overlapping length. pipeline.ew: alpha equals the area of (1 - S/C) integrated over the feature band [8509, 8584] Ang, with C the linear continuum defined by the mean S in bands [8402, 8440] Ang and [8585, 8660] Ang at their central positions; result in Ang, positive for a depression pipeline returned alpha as 4.1 Ang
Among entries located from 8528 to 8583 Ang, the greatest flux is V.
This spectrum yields 10.58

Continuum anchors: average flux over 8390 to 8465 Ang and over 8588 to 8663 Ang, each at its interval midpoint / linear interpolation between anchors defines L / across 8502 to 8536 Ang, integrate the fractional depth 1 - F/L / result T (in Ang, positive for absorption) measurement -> 1.8 Ang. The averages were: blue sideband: 10.5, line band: 9.96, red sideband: 10.6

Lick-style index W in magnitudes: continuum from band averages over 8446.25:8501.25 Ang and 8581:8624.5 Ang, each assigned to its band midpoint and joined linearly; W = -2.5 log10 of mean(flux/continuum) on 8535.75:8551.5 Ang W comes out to 0.11 mag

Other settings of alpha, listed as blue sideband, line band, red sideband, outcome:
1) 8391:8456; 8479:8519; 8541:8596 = 1.61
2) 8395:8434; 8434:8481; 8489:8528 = 1.39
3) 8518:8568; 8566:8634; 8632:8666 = -2.29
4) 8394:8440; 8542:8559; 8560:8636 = 1.22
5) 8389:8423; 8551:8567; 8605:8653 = 0.59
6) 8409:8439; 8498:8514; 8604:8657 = 1.05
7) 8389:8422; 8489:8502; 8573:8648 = 1.04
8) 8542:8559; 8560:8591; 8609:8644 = -1.25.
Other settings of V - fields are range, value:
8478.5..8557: 10.35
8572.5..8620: 10.7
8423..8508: 10.63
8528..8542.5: 10.16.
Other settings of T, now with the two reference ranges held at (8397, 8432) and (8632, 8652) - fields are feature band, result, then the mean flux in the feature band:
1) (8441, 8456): 0.8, 10.2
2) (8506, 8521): 1.3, 9.89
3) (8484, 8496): 0.7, 10.1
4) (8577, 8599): 0.5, 10.6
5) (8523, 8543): 2.0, 9.73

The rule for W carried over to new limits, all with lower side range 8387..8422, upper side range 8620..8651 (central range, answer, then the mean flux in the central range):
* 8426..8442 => 0.066 mag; 10.2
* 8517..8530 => 0.080 mag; 10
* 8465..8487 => 0.077 mag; 10.1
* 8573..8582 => 0.027 mag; 10.5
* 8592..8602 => 0.029 mag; 10.5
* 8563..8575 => 0.036 mag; 10.4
